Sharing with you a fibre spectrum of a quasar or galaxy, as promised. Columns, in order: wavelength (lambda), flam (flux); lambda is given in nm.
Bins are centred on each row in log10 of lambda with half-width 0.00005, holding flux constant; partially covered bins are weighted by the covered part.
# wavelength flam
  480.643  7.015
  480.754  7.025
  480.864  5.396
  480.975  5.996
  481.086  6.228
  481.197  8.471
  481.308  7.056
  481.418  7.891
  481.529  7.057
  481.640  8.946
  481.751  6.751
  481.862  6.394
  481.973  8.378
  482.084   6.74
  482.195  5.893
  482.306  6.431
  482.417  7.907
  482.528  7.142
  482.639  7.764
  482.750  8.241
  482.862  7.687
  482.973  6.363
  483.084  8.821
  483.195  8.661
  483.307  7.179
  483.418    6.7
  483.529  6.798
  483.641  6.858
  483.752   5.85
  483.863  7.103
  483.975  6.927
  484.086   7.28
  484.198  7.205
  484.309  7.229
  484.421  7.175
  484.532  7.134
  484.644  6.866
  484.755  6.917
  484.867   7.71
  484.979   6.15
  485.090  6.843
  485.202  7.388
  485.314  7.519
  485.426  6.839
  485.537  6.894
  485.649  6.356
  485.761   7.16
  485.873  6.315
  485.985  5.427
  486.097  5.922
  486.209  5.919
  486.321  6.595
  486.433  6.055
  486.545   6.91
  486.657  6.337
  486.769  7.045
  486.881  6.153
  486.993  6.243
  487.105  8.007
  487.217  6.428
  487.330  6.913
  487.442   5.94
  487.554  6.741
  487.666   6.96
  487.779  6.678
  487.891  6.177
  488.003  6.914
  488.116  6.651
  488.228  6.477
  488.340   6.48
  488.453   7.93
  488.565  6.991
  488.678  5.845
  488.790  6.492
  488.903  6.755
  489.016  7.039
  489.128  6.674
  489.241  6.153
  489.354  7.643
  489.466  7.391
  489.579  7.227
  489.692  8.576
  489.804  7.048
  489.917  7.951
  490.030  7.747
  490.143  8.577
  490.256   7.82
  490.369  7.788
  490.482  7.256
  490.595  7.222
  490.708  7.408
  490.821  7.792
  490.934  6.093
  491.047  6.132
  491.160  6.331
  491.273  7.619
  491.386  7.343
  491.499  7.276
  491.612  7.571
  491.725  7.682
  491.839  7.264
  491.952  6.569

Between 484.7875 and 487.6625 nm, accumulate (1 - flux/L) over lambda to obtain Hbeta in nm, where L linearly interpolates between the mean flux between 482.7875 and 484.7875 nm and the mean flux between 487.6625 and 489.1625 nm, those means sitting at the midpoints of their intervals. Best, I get 0.12 nm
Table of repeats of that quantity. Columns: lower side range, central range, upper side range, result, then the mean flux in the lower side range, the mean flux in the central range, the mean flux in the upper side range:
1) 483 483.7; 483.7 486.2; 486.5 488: 0.11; 7.45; 6.81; 6.67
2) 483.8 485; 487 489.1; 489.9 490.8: 0.21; 7.08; 6.73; 7.71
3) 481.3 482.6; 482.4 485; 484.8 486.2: -0.10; 7.23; 7.24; 6.68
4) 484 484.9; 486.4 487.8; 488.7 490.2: 0.11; 7.17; 6.66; 7.29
